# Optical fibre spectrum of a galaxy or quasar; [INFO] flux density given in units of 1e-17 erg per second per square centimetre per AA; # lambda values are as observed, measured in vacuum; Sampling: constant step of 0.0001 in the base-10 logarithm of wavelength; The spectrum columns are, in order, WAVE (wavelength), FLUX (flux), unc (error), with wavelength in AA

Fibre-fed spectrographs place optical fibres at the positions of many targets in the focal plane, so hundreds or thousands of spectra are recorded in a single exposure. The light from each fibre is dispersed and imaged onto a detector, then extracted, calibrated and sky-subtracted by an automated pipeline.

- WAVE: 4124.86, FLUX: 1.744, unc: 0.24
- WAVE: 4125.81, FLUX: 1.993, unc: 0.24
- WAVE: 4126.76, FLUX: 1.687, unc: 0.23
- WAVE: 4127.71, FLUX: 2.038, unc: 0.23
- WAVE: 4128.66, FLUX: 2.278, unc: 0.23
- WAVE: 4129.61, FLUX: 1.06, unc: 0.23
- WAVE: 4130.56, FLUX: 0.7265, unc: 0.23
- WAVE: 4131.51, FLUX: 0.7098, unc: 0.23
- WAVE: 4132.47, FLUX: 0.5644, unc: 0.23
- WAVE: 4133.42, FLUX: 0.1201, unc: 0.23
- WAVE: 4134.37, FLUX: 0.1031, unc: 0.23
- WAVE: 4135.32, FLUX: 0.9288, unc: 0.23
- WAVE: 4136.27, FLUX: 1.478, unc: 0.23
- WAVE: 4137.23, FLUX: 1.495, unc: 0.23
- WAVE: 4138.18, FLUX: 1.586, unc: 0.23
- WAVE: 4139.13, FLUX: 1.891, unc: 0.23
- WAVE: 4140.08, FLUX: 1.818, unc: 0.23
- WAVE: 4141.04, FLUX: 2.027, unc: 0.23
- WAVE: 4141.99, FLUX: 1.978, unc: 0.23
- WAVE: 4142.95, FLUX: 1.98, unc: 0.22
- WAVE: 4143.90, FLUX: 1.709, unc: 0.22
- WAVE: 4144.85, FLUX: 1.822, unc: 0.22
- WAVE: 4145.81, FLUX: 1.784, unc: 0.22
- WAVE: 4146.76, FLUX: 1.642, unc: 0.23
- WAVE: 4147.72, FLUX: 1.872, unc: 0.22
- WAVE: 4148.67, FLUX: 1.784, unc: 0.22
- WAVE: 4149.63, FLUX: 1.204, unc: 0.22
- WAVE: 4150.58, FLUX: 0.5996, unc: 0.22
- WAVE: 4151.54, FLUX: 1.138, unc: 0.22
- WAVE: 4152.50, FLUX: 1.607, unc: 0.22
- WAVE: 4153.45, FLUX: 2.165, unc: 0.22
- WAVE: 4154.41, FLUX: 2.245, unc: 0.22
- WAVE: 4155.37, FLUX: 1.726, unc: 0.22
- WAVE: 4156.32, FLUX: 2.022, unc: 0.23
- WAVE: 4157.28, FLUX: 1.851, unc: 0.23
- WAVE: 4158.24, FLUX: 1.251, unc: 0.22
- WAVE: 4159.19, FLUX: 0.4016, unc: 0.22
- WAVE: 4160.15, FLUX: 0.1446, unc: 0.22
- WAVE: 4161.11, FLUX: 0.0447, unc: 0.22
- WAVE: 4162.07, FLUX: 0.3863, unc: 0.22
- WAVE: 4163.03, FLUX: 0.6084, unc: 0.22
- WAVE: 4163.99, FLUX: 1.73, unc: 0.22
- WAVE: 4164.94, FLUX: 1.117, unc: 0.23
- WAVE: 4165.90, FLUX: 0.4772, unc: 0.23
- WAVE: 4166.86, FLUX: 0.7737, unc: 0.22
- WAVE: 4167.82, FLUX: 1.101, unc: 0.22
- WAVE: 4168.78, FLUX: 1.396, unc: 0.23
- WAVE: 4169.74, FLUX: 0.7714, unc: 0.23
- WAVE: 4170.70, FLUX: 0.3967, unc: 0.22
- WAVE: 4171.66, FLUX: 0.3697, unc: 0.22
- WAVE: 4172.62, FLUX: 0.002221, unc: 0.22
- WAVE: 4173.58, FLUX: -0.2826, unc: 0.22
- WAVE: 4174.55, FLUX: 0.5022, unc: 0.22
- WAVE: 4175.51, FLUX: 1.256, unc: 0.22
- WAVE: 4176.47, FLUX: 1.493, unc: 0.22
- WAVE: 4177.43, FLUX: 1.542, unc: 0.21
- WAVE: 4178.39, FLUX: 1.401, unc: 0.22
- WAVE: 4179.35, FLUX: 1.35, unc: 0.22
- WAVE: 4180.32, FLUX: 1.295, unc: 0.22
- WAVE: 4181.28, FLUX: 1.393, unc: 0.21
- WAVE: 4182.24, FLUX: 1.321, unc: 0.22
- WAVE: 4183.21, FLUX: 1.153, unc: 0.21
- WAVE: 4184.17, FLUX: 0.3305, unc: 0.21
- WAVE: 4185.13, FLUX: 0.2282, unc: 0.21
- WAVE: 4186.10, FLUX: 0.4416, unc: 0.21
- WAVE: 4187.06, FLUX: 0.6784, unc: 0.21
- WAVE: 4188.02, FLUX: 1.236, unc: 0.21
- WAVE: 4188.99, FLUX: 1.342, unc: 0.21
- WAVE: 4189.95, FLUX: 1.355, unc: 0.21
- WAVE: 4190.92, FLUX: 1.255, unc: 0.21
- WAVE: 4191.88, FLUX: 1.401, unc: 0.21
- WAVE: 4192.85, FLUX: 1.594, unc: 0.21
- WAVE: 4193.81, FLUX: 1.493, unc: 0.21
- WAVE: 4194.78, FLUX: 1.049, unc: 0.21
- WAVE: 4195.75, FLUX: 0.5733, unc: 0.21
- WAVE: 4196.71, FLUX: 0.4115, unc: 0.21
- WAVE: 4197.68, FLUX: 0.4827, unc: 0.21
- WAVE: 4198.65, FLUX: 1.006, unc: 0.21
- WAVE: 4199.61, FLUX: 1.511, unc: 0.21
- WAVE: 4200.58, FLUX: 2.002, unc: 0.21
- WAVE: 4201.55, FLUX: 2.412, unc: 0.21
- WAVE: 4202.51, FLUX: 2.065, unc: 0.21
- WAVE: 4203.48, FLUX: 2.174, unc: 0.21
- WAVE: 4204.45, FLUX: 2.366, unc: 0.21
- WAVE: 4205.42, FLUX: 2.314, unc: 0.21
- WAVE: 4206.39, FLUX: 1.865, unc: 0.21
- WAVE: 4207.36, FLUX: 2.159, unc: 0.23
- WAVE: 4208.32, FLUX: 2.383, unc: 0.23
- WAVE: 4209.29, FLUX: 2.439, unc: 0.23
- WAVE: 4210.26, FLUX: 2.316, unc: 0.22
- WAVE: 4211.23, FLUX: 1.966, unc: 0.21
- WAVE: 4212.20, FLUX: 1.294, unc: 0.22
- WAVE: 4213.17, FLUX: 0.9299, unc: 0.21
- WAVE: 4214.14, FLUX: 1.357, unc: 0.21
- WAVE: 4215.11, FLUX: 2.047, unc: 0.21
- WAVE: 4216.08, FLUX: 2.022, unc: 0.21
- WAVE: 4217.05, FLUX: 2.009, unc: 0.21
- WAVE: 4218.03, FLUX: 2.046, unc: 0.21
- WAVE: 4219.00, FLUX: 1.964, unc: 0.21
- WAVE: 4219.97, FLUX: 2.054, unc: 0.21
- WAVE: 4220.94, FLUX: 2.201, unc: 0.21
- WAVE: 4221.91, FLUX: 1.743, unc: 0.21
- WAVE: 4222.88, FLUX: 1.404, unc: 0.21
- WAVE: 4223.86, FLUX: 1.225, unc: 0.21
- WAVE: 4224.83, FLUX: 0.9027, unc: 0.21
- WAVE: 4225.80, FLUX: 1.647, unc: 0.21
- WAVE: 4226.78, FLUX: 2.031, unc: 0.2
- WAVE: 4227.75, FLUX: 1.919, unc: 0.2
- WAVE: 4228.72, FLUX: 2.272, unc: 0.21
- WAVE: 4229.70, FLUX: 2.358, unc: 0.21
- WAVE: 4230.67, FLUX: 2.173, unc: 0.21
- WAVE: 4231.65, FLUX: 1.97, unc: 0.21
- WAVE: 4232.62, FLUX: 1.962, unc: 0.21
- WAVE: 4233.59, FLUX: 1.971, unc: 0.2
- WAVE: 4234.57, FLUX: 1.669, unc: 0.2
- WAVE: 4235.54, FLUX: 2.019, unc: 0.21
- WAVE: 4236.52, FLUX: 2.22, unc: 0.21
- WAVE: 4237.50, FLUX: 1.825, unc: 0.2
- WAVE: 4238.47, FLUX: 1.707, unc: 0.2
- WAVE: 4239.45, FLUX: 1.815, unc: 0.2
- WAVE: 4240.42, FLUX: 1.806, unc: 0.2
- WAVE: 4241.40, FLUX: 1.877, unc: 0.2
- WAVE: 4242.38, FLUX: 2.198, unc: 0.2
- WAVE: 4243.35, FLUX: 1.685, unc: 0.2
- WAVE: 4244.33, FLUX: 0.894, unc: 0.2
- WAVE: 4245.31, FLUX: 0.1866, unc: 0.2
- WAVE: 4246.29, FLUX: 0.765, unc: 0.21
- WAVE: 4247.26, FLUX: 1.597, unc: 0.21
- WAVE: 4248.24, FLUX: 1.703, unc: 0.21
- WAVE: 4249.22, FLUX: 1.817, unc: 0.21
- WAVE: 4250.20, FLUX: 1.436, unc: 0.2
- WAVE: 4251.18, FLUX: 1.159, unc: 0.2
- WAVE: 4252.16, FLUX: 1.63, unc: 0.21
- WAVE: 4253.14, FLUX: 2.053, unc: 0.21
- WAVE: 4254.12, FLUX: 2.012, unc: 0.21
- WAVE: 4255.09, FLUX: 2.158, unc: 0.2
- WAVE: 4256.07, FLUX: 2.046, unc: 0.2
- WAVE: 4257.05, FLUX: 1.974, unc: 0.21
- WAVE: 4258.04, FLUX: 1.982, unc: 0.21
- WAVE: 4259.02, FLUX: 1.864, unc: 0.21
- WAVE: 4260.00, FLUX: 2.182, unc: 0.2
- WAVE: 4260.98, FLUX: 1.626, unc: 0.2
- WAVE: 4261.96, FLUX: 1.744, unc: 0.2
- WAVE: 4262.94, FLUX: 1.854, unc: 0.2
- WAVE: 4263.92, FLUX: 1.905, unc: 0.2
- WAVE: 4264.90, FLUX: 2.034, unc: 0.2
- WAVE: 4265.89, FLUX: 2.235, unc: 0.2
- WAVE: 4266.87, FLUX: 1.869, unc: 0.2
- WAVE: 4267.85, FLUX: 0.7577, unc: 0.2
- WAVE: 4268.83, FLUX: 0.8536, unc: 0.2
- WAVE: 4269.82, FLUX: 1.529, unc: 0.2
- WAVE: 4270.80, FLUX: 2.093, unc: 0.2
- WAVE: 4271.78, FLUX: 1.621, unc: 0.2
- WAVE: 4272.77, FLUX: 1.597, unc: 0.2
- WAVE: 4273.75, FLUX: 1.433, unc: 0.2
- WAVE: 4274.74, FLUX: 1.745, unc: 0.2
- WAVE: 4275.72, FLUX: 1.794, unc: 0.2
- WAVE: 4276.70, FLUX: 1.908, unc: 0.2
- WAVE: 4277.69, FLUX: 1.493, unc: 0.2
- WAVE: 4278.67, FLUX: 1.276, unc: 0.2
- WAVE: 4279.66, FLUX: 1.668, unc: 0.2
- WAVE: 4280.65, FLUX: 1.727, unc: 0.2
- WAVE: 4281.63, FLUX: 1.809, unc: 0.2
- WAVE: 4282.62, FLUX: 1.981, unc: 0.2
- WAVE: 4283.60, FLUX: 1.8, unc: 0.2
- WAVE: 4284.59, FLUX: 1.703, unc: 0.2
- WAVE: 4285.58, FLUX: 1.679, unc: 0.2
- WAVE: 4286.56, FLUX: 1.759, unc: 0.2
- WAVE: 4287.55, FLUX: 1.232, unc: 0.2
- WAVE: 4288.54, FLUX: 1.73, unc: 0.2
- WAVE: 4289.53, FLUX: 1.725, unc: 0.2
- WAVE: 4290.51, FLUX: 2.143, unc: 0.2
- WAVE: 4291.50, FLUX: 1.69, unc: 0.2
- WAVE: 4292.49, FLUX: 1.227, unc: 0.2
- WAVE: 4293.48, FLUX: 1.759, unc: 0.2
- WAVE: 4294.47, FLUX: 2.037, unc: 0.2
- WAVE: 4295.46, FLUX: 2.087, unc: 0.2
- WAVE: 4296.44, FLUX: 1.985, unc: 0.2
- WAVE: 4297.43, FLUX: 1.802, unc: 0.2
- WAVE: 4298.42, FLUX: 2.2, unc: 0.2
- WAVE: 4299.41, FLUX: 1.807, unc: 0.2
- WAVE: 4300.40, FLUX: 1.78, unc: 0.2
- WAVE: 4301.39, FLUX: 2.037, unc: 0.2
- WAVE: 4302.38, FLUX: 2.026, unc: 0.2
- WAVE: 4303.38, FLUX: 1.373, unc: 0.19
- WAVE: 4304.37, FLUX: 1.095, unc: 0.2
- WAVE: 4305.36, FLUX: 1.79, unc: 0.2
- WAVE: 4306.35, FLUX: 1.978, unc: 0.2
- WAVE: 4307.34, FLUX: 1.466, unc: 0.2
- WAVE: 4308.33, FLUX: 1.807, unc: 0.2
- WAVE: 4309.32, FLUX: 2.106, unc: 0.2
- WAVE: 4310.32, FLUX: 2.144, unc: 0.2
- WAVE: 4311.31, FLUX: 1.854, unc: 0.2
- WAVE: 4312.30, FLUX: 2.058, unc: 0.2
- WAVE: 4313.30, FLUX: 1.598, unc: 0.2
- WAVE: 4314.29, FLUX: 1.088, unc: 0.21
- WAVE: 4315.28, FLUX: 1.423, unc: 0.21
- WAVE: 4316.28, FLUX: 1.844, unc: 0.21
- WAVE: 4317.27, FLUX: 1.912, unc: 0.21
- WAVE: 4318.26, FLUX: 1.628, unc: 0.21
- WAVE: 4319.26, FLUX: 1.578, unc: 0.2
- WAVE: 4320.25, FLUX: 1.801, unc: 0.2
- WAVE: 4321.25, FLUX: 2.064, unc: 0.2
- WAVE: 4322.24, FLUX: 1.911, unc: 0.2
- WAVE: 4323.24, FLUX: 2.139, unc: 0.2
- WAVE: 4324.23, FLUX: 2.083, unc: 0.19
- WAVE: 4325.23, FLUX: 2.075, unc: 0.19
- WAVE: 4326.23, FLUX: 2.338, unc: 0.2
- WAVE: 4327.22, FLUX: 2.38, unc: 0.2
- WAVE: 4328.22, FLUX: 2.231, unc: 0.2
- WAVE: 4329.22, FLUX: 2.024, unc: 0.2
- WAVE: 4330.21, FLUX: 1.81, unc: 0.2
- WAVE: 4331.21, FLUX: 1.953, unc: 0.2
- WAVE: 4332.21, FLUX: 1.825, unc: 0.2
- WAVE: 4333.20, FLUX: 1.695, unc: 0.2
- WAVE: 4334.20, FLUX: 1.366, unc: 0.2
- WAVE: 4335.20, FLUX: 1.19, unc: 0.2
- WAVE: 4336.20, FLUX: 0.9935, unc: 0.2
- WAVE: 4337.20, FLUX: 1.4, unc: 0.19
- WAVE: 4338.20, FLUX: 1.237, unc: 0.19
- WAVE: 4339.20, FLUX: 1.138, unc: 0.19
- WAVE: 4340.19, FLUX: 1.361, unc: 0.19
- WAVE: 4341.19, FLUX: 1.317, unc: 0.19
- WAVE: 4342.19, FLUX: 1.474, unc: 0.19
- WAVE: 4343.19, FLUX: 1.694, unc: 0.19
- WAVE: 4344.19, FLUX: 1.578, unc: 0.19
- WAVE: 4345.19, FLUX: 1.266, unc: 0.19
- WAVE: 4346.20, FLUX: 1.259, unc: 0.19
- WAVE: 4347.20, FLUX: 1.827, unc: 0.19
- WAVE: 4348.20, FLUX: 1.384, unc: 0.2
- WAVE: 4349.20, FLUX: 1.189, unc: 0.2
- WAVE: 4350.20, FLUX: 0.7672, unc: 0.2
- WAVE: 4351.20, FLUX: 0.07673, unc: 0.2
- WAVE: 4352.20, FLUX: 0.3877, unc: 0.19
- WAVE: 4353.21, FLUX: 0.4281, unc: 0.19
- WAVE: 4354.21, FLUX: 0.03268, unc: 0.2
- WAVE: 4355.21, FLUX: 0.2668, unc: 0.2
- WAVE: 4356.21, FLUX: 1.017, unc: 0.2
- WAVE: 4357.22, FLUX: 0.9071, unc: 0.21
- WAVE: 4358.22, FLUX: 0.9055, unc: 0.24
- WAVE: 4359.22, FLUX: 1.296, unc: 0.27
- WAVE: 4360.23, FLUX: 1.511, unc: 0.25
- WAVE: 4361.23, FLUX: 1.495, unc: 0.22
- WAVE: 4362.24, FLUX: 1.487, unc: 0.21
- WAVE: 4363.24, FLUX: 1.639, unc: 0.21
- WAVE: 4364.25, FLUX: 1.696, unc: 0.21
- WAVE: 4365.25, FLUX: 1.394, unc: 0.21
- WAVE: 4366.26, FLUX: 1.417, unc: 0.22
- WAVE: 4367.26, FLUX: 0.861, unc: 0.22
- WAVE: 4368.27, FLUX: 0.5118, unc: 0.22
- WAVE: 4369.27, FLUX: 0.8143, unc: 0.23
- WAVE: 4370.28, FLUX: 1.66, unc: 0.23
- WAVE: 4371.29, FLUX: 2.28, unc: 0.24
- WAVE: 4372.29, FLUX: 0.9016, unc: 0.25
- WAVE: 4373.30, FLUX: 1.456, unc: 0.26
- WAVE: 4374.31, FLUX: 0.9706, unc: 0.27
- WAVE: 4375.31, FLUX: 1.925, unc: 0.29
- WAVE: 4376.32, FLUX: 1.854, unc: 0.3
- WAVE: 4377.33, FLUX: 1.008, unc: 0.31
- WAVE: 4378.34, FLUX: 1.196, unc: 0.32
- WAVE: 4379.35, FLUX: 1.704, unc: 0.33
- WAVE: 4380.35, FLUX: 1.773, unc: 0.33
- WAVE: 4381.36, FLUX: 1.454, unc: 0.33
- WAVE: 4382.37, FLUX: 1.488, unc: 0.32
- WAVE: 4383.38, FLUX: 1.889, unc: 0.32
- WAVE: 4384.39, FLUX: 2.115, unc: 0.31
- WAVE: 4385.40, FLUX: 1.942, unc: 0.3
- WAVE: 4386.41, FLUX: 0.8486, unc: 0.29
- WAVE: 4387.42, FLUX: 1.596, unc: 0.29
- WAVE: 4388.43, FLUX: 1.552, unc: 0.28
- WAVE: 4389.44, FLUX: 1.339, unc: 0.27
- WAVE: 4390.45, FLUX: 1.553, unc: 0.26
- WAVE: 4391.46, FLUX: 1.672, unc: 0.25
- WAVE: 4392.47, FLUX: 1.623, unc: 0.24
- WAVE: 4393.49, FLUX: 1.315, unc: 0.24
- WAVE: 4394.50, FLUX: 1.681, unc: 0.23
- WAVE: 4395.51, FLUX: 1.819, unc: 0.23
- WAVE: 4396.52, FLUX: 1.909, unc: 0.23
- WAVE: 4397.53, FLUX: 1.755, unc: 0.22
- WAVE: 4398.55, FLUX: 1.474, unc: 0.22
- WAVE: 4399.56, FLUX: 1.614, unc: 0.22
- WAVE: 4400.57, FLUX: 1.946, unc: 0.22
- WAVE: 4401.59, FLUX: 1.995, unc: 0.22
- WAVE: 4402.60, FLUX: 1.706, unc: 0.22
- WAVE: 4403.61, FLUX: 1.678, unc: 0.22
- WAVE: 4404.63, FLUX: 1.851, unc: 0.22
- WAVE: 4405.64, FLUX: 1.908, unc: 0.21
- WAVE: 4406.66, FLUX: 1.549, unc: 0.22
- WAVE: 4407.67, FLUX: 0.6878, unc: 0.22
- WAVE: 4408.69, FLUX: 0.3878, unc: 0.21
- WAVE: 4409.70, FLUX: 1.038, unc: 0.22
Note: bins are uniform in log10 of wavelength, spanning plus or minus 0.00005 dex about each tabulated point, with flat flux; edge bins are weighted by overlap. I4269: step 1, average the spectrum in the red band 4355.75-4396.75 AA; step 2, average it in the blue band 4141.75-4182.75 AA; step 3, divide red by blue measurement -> 1.2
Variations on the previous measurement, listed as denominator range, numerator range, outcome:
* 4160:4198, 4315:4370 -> 1.56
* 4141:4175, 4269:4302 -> 1.50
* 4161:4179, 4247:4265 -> 2.25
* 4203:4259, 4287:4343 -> 0.96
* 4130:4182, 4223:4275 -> 1.47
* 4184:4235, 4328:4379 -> 0.78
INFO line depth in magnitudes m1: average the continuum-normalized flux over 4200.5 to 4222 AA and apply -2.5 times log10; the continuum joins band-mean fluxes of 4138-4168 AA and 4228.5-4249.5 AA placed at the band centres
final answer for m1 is -0.230 mag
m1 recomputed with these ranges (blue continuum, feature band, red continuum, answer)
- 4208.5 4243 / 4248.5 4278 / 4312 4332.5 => 0.08 mag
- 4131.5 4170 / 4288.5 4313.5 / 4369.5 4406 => -0.22 mag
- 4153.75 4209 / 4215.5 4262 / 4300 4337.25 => -0.23 mag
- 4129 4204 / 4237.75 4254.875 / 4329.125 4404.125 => -0.23 mag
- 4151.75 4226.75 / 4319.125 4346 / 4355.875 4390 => -0.21 mag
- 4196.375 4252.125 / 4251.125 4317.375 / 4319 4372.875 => -0.12 mag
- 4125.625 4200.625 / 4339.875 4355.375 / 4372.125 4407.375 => 0.42 mag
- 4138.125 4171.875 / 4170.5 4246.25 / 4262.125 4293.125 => -0.02 mag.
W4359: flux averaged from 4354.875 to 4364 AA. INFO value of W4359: 1.2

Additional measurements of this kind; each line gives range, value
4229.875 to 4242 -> 1.93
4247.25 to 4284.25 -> 1.74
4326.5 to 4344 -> 1.6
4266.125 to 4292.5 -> 1.64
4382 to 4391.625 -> 1.6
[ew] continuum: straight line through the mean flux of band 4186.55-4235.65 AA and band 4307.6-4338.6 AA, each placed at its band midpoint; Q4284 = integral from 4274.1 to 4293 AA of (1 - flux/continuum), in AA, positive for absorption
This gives 0.8 AA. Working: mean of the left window 1.7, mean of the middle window 1.69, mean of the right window 1.79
